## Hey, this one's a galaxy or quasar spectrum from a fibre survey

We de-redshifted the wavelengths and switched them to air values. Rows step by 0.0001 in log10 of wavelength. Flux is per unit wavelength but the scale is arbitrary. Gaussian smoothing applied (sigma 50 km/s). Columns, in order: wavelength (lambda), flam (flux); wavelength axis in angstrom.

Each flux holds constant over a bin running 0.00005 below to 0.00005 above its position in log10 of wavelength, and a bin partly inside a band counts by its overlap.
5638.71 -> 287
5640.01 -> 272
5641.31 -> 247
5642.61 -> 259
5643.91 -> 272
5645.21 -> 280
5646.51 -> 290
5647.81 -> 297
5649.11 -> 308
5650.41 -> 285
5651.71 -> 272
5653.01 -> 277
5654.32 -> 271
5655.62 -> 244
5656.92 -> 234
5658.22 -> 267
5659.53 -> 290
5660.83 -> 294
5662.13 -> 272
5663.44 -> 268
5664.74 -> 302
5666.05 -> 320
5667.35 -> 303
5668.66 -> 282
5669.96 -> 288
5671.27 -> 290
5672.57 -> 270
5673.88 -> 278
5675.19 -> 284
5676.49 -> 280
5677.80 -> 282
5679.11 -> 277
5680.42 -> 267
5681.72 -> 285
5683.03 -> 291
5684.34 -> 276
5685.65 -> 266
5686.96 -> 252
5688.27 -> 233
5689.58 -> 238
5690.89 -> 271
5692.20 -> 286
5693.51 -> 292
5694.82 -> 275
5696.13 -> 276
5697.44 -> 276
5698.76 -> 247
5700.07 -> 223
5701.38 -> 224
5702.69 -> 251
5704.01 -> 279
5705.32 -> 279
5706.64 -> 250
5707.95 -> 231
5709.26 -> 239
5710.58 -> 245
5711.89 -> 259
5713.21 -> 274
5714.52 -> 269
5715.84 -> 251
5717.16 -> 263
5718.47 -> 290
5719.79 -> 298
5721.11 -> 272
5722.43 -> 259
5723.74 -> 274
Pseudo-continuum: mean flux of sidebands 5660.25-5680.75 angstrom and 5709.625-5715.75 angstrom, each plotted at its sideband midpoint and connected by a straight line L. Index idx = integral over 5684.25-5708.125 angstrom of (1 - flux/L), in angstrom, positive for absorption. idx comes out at 0.9 angstrom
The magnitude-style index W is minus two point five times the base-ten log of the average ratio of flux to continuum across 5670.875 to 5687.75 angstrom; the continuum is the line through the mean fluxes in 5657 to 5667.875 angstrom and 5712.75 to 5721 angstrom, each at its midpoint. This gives 0.02 mag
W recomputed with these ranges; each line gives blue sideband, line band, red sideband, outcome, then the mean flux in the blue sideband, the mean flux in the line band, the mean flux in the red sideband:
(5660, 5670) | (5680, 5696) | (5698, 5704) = -0.04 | 291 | 270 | 241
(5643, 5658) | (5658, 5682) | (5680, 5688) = -0.05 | 275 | 284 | 271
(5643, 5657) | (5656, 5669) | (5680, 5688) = -0.03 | 277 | 282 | 271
